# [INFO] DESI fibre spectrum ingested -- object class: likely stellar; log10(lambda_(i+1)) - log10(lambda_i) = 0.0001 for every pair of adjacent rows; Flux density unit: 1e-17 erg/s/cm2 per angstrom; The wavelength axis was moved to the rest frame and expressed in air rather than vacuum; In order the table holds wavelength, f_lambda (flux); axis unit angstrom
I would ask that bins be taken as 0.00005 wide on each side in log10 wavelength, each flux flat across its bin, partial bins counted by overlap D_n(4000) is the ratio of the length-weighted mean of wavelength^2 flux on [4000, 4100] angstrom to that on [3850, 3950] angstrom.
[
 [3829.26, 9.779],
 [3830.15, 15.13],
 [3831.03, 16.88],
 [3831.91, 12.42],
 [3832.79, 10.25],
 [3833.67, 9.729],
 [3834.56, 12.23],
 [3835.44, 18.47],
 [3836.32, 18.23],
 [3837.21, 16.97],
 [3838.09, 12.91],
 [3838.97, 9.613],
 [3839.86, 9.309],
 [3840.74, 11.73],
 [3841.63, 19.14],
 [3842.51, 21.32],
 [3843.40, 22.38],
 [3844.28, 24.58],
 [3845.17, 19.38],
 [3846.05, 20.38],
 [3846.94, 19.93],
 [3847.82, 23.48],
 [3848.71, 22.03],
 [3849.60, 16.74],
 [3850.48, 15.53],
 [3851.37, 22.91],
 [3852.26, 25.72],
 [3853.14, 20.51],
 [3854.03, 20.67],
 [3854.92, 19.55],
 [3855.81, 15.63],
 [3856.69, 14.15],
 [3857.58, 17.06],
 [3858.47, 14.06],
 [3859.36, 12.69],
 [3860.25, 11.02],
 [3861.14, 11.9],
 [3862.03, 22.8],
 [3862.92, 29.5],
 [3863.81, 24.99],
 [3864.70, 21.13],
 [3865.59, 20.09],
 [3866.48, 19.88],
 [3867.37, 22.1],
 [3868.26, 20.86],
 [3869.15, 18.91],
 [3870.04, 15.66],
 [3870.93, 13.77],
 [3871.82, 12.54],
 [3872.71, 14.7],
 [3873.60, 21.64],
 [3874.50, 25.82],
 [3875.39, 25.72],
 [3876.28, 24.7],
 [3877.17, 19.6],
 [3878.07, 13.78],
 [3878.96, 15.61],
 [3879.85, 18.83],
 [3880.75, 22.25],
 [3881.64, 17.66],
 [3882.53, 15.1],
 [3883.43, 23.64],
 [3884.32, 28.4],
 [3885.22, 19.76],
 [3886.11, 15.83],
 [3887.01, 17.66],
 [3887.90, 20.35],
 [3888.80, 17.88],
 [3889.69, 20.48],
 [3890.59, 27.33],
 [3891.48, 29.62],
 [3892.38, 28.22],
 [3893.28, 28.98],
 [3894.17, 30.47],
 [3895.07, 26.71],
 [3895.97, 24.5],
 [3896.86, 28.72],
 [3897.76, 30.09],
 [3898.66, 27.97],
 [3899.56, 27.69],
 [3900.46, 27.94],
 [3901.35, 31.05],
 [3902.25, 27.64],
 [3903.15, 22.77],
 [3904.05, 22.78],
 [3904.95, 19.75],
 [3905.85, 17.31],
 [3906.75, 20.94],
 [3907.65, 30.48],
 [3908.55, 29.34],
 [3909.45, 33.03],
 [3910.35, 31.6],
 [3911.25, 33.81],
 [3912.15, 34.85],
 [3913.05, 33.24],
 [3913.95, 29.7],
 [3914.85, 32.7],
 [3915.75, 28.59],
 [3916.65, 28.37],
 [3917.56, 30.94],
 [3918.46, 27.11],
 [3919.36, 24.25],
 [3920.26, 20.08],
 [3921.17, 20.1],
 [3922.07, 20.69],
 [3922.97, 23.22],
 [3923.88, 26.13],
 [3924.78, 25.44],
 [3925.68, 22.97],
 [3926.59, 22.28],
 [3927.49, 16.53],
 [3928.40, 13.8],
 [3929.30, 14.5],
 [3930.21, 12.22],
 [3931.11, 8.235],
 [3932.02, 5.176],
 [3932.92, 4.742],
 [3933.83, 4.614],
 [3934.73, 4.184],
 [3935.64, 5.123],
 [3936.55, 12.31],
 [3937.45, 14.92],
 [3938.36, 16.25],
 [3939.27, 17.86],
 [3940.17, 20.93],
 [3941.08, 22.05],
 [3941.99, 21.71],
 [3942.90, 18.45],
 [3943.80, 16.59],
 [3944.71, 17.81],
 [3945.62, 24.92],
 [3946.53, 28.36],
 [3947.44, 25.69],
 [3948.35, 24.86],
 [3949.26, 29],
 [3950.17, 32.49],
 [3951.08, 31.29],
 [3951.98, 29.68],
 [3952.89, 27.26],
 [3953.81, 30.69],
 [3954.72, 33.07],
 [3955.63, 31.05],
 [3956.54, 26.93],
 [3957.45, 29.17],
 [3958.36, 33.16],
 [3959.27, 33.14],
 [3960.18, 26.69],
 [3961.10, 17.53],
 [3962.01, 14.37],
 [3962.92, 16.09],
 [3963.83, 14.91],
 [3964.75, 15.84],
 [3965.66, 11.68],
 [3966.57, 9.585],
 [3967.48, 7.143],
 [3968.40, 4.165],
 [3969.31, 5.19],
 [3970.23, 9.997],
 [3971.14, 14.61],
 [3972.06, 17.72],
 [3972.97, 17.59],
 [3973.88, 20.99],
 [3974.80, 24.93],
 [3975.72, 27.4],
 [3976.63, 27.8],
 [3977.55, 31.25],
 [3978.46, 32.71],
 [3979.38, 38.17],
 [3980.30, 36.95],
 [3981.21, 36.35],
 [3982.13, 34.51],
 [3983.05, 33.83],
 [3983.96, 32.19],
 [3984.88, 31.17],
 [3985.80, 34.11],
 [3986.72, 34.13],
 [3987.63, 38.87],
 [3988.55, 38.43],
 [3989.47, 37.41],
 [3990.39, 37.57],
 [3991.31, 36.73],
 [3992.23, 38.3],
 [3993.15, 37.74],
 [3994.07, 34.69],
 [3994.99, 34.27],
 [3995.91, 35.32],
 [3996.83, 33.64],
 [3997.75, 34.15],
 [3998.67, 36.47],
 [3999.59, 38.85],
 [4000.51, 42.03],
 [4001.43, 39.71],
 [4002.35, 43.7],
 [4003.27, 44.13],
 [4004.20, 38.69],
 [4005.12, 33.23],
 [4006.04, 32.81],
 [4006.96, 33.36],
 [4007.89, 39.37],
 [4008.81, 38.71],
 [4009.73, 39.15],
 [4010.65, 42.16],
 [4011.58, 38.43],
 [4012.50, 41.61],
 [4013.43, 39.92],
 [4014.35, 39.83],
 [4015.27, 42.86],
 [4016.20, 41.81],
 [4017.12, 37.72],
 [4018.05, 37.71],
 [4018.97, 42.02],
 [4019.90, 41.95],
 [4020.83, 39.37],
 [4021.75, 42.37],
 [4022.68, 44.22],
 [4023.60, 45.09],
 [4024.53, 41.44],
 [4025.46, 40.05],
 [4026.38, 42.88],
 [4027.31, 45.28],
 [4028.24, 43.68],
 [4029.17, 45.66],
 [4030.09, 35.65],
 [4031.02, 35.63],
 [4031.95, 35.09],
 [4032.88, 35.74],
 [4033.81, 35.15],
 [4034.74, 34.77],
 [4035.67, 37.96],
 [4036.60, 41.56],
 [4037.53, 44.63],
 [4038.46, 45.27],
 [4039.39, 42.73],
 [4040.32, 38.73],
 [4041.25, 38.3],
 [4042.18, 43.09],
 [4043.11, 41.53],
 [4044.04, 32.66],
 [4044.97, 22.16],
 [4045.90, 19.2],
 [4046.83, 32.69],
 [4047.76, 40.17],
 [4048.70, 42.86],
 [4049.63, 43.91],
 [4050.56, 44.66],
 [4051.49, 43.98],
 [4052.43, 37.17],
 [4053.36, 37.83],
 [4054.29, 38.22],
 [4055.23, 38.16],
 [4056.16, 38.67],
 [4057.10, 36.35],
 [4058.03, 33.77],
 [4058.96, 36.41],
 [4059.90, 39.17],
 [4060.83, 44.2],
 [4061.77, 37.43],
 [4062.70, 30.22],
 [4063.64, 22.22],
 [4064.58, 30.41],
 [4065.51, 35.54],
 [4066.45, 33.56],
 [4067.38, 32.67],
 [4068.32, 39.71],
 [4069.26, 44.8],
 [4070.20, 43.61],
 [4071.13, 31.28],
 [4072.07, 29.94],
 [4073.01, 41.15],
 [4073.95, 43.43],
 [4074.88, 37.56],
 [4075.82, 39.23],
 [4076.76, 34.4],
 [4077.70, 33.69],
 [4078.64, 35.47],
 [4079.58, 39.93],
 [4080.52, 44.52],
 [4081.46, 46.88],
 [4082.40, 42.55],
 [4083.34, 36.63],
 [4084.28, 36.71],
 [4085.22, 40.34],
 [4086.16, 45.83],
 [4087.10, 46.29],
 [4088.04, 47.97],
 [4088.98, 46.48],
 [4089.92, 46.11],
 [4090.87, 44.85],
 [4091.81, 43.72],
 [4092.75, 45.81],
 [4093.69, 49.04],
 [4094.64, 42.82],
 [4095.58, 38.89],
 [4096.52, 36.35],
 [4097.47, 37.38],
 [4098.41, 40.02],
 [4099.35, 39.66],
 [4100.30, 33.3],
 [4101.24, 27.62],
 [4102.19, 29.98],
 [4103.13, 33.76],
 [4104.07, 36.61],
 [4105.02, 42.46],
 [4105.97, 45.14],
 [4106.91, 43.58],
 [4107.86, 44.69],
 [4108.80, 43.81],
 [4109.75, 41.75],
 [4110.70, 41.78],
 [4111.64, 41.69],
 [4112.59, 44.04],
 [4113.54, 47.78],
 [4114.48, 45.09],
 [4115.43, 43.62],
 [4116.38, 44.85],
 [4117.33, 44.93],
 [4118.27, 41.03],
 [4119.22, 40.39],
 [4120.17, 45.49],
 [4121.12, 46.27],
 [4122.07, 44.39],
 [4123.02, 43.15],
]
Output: 2.0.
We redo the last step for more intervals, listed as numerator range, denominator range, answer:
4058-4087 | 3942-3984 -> 1.67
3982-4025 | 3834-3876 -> 2.23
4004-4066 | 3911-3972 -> 1.95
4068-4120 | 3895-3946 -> 2.03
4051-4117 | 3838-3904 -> 2.12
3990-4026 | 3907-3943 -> 1.94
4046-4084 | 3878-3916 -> 1.62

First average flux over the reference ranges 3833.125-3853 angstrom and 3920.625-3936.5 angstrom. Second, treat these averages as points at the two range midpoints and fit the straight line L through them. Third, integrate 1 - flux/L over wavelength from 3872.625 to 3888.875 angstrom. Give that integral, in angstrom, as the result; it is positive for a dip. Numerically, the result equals -3.61 angstrom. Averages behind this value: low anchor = 17.9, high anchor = 14.7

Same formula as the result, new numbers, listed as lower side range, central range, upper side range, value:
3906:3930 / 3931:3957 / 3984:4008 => 8.21 angstrom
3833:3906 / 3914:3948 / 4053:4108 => 8.70 angstrom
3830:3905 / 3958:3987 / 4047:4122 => 6.50 angstrom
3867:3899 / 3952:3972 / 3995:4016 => 7.71 angstrom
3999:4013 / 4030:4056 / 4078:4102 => 1.37 angstrom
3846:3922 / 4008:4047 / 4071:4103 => -4.98 angstrom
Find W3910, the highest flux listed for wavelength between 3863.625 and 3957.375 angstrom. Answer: 34.85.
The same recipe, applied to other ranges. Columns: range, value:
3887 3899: 30.47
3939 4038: 45.66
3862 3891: 29.5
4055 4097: 49.04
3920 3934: 26.13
